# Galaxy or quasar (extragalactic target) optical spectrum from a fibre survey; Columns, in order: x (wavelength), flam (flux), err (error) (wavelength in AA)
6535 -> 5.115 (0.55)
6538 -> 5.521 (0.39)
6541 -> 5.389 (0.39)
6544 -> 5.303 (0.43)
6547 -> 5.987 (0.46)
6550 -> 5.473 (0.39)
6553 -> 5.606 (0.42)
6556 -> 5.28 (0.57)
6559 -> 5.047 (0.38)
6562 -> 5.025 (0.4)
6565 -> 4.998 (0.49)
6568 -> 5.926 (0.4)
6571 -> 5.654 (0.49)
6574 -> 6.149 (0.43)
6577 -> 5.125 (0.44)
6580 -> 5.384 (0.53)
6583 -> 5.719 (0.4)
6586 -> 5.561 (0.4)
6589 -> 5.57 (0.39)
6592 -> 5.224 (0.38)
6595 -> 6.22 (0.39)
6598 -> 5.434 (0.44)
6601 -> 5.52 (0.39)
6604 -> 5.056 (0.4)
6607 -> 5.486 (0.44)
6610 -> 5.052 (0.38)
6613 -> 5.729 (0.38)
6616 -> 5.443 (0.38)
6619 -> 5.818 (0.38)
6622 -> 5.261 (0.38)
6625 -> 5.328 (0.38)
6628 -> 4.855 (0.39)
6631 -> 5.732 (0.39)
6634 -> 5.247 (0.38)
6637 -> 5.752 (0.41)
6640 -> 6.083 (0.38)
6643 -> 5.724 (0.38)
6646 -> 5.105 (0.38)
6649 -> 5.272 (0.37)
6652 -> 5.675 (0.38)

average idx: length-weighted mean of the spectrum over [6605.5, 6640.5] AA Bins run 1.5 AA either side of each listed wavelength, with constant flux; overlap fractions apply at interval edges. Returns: 5.46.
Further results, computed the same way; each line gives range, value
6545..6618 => 5.49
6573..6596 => 5.59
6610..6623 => 5.52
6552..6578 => 5.43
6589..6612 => 5.44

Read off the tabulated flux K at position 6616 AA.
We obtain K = 5.443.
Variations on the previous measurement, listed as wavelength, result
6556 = 5.28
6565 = 4.998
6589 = 5.57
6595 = 6.22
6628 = 4.855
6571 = 5.654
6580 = 5.384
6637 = 5.752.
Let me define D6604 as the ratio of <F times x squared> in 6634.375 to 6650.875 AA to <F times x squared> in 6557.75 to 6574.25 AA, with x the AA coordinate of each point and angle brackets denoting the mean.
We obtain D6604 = 1.05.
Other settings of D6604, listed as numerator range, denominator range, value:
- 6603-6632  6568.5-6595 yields 0.97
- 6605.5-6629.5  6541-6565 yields 1.02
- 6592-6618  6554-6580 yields 1.03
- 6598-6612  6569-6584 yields 0.95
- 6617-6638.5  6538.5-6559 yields 1.02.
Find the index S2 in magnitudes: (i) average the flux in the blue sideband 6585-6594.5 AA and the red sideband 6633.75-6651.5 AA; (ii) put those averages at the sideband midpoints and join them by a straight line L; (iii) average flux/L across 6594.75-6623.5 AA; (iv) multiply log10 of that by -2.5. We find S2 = 0.013 mag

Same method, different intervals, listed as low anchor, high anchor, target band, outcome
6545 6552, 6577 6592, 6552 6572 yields 0.05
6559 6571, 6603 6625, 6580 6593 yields -0.03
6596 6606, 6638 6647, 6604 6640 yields 0.02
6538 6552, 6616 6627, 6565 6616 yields -0.01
